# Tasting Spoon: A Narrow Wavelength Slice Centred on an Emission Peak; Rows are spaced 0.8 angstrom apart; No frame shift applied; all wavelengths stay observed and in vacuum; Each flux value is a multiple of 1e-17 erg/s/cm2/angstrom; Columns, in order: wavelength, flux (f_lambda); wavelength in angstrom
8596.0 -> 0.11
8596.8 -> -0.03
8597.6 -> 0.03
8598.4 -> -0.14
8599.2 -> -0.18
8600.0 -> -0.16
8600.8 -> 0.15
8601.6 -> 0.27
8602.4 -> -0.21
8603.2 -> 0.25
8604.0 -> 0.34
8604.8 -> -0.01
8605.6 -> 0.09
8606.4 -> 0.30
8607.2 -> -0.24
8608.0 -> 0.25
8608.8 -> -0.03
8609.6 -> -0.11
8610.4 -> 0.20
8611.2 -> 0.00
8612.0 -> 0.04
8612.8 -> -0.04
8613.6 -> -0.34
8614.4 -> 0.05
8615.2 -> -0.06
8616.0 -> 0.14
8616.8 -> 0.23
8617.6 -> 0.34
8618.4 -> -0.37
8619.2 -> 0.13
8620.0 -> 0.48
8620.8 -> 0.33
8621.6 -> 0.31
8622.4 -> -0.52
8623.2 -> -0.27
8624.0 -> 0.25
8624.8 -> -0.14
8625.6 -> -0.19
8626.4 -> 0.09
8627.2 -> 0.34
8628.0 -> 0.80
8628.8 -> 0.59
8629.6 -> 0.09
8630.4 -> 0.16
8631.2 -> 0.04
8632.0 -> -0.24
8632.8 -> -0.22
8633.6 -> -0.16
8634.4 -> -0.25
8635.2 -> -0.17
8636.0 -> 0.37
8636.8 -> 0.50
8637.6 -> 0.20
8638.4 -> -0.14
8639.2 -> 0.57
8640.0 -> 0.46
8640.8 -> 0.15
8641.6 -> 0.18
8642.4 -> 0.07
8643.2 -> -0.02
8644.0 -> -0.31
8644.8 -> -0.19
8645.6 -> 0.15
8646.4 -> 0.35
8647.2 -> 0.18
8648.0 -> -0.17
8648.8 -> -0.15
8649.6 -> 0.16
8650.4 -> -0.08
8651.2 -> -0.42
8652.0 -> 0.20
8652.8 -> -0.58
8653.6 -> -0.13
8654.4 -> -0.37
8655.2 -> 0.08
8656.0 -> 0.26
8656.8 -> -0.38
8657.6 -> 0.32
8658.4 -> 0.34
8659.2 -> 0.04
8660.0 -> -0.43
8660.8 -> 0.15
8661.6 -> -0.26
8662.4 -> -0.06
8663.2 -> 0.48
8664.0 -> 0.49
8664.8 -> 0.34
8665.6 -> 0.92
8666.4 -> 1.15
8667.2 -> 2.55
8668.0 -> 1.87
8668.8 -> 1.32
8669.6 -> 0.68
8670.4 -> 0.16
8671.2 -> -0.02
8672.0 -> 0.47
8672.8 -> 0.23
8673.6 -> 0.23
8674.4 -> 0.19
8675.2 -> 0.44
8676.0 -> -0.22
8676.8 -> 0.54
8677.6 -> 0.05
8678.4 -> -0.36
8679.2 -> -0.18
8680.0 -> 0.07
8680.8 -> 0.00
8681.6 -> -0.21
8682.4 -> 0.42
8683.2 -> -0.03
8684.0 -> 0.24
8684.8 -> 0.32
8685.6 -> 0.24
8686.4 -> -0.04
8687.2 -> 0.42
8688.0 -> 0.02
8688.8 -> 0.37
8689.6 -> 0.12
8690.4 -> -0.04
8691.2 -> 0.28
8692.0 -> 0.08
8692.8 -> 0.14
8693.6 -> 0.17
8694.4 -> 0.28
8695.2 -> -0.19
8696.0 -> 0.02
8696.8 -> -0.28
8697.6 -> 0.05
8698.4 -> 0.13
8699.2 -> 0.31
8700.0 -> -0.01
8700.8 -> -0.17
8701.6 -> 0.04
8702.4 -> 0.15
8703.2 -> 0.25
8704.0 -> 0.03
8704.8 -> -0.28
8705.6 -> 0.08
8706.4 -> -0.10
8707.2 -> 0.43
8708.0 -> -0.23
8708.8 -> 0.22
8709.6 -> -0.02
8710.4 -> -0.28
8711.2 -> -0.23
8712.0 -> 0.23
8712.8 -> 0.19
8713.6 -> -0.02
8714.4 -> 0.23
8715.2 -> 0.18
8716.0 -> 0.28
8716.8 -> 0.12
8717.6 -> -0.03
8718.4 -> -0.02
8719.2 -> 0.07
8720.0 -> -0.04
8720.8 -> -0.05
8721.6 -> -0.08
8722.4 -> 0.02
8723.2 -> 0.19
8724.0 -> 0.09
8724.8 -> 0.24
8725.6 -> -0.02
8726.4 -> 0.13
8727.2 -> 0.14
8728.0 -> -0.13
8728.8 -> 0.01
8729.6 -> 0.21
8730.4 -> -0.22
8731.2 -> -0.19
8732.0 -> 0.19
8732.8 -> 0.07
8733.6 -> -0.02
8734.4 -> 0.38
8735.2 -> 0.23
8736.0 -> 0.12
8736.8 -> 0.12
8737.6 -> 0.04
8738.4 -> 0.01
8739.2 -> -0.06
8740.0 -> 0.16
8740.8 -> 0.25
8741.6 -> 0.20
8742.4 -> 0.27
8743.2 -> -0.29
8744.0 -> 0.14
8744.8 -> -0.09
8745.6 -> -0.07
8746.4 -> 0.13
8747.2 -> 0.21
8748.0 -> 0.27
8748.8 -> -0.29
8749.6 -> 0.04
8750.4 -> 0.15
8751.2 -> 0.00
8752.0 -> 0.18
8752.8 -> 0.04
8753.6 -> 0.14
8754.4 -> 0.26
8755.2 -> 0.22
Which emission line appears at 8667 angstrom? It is H-beta 4861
